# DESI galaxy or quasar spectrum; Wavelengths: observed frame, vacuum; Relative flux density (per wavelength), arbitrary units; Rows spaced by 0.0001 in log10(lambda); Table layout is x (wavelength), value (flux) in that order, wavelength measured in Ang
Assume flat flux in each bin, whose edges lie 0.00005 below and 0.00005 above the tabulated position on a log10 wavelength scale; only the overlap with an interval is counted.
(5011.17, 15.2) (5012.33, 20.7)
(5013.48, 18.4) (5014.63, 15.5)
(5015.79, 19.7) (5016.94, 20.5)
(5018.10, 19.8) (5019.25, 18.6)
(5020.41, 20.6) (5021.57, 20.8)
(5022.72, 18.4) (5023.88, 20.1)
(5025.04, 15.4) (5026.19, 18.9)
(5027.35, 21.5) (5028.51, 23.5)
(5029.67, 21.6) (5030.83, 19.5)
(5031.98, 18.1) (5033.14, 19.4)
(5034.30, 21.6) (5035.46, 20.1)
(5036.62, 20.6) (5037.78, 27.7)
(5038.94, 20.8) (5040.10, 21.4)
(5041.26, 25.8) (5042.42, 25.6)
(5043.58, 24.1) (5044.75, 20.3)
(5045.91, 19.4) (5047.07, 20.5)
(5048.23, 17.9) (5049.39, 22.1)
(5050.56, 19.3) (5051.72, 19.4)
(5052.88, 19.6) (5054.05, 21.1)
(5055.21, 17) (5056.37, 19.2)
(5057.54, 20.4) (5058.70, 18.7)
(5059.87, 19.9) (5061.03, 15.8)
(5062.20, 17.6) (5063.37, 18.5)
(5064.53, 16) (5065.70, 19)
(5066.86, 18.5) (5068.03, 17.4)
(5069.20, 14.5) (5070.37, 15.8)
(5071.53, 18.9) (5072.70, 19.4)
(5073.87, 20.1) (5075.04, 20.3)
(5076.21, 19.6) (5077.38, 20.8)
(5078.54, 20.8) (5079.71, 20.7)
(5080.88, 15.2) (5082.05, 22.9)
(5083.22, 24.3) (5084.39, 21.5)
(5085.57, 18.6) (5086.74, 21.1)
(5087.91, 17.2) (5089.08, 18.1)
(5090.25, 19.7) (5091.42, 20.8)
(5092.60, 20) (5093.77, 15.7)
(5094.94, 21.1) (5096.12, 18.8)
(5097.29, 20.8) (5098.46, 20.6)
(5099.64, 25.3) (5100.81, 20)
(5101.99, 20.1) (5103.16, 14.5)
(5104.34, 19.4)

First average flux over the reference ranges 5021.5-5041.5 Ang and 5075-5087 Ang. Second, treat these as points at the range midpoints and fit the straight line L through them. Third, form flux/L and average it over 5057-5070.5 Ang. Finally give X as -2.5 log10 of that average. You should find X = 0.164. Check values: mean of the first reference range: 20.8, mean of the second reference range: 20.5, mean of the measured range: 17.7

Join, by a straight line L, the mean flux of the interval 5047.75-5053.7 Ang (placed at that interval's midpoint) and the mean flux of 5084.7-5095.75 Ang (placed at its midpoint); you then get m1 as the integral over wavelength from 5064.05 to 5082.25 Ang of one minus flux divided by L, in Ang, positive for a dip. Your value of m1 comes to 0.7 Ang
